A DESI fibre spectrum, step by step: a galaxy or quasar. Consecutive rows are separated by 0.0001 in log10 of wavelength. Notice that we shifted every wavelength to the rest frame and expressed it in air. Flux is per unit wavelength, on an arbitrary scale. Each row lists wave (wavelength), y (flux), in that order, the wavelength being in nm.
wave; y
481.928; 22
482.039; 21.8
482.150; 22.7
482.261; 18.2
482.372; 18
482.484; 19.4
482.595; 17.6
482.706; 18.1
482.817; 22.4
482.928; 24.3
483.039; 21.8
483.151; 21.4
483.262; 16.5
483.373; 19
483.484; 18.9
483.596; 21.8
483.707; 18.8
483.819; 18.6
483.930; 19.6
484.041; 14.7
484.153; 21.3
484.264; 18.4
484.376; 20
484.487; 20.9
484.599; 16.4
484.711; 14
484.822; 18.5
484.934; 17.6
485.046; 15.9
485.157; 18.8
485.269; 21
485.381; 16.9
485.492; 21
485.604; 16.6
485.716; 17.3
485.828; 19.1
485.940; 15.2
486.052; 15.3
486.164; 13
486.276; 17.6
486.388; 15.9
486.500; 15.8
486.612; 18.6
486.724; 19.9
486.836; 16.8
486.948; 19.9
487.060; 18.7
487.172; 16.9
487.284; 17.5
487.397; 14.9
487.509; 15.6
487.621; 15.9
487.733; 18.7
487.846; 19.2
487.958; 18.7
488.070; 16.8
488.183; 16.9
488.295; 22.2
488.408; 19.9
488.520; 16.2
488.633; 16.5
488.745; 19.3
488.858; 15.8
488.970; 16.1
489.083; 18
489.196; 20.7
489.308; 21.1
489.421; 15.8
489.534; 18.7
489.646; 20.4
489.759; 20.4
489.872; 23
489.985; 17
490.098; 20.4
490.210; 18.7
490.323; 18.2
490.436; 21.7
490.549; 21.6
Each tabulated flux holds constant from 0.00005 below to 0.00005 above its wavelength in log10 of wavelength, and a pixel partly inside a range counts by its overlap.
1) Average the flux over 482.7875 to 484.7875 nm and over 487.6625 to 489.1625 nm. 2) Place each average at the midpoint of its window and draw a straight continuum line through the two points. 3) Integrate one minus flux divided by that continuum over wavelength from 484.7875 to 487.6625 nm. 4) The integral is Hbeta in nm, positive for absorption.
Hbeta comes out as 0.21 nm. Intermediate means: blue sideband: 19.3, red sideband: 18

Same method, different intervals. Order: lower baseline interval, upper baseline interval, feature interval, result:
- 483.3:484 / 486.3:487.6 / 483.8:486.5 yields 0.12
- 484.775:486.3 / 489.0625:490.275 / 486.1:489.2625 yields 0.16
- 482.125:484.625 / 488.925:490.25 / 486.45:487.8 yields 0.13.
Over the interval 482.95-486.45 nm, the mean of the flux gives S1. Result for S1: 18.2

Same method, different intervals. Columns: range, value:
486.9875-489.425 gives 17.8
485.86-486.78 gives 16.5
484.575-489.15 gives 17.5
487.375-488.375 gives 17.8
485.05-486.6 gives 17.2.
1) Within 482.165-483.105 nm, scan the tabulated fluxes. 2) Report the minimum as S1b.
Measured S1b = 17.6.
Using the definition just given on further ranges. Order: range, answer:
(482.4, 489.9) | 13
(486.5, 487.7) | 14.9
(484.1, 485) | 14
